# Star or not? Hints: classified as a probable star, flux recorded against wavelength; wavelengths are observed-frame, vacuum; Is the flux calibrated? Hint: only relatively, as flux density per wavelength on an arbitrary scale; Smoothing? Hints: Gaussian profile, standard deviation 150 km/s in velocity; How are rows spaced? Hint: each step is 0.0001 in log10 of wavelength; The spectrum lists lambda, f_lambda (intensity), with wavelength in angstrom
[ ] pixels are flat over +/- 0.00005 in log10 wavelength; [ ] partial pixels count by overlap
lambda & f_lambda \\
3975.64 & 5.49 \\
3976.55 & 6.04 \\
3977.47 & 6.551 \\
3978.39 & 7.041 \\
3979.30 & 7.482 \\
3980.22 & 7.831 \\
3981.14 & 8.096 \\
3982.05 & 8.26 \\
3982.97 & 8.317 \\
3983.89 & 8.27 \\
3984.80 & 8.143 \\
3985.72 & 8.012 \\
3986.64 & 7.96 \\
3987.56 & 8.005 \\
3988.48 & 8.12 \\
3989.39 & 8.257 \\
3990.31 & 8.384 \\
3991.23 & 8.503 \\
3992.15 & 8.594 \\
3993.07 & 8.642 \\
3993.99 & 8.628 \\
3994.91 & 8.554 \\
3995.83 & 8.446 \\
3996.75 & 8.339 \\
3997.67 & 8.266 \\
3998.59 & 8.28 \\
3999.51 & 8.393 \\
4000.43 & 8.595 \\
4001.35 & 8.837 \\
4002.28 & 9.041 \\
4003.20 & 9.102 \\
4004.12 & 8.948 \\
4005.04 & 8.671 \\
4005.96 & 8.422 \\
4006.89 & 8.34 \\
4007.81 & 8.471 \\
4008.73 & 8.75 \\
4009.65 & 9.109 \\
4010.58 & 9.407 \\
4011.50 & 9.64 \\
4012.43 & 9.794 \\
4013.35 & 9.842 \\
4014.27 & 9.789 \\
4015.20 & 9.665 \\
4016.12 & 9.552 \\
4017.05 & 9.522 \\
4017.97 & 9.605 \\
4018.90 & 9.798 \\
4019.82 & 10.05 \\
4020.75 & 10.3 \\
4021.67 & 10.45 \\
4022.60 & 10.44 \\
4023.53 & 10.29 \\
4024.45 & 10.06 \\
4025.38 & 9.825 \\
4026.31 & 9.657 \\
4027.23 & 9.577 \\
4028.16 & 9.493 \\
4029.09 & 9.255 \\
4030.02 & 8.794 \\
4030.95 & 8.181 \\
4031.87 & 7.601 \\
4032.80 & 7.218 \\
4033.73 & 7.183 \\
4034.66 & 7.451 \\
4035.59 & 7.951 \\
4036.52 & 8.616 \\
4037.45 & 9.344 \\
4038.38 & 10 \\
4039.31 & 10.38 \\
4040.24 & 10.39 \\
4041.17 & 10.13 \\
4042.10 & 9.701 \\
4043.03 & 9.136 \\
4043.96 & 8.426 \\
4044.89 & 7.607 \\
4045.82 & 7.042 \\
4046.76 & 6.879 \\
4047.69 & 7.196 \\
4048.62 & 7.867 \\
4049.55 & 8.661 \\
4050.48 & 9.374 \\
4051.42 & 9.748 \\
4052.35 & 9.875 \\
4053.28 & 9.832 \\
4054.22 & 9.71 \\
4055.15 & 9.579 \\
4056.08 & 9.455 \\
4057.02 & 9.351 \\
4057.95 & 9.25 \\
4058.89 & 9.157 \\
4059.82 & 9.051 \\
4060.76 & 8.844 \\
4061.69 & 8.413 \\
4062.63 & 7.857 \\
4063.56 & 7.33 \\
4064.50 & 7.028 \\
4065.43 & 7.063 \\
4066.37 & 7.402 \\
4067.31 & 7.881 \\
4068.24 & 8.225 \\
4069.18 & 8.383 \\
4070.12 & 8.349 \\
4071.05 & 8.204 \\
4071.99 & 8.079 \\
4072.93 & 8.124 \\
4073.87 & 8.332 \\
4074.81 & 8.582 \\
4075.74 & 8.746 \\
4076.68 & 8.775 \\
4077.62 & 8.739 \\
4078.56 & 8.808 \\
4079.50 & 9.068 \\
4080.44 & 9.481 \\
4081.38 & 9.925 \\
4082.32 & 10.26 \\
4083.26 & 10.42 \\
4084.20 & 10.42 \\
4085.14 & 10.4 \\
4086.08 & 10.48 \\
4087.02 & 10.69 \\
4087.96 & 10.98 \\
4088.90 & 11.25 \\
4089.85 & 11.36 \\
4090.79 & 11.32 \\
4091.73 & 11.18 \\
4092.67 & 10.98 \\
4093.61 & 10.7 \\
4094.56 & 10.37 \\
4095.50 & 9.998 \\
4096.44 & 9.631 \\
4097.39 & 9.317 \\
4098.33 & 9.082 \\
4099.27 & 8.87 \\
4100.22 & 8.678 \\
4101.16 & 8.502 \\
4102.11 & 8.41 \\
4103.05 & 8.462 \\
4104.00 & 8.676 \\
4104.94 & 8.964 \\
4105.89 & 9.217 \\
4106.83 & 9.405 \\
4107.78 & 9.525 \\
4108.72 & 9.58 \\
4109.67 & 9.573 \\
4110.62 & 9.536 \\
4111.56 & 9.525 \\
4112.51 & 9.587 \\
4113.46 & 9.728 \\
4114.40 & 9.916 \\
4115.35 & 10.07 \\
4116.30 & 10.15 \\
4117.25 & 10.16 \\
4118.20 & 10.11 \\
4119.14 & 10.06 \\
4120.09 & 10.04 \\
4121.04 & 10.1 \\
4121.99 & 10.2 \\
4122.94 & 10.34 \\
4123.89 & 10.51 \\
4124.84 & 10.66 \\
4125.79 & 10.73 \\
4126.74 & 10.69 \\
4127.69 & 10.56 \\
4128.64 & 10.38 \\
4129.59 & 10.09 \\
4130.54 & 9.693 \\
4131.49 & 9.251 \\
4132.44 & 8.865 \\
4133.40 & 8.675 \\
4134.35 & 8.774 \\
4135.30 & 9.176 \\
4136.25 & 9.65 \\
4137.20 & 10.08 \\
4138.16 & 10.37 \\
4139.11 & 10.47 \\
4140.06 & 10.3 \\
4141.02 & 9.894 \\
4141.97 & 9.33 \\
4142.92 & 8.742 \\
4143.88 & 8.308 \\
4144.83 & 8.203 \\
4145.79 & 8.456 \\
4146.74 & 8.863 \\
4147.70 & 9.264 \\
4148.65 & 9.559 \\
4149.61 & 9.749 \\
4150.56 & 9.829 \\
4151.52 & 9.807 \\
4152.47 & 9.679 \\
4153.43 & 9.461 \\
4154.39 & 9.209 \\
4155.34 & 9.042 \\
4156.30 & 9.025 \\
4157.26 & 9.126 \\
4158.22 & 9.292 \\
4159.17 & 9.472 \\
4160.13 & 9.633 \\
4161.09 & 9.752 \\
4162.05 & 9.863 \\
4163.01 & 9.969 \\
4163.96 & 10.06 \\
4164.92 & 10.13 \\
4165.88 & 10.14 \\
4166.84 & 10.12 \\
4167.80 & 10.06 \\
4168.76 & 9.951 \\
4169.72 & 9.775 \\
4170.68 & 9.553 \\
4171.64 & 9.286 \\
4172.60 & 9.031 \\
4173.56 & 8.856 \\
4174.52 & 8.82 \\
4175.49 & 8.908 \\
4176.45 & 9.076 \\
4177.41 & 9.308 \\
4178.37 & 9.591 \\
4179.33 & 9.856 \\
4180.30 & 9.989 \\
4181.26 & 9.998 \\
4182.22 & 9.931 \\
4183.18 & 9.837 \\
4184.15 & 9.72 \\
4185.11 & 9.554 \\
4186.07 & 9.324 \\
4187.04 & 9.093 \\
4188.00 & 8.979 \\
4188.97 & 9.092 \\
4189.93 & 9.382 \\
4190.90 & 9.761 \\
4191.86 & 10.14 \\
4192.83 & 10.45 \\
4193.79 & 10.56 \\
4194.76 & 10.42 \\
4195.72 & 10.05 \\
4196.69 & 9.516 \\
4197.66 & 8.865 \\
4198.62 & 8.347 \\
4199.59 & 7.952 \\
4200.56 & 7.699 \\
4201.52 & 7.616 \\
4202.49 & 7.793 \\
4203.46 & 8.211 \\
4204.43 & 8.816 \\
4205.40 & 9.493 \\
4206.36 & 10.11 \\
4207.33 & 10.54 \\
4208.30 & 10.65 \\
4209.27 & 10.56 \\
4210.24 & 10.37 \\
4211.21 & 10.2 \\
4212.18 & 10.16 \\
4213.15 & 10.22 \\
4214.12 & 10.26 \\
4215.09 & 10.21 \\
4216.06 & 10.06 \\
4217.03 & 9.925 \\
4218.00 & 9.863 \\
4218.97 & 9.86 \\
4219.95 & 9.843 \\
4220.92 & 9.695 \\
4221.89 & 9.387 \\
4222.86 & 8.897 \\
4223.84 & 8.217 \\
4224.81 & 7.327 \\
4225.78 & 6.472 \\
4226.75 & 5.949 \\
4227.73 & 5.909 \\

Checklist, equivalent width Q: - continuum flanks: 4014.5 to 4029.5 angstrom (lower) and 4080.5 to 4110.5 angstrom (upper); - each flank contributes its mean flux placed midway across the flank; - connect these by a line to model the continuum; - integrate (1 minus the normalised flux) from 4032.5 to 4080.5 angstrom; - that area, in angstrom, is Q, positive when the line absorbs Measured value 6.1 angstrom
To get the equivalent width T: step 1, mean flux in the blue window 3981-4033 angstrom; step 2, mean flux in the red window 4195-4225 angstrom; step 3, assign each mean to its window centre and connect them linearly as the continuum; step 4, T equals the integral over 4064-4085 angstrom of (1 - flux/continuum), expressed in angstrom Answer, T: 1.0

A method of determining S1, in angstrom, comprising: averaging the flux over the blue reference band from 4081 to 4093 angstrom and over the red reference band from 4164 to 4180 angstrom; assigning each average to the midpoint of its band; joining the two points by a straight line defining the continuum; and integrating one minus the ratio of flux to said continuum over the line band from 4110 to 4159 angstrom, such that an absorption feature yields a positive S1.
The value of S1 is 2.0 angstrom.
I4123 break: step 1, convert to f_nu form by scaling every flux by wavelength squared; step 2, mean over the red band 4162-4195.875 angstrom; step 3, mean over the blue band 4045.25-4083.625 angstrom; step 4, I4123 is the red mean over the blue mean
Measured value 1.19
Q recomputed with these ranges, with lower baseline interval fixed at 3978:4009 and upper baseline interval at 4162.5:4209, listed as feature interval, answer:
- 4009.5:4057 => -3.34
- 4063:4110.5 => -1.95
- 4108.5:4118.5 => -0.84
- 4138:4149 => -0.06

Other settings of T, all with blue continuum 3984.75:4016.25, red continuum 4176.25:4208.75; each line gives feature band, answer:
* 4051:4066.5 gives 0.25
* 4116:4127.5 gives -1.46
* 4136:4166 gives -0.83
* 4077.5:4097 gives -2.80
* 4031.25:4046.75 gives 0.50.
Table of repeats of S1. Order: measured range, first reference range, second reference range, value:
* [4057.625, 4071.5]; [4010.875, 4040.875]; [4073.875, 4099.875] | 2.3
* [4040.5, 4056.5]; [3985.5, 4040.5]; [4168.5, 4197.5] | 0.4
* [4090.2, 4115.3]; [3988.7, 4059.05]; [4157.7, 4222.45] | -0.8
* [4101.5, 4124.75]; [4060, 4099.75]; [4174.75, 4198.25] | -0.7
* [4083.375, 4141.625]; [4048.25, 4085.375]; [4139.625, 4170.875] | -4.6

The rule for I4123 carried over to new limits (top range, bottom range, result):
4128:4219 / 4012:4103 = 1.10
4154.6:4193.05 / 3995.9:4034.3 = 1.13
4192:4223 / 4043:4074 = 1.22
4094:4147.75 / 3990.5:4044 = 1.11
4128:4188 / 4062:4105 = 1.07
